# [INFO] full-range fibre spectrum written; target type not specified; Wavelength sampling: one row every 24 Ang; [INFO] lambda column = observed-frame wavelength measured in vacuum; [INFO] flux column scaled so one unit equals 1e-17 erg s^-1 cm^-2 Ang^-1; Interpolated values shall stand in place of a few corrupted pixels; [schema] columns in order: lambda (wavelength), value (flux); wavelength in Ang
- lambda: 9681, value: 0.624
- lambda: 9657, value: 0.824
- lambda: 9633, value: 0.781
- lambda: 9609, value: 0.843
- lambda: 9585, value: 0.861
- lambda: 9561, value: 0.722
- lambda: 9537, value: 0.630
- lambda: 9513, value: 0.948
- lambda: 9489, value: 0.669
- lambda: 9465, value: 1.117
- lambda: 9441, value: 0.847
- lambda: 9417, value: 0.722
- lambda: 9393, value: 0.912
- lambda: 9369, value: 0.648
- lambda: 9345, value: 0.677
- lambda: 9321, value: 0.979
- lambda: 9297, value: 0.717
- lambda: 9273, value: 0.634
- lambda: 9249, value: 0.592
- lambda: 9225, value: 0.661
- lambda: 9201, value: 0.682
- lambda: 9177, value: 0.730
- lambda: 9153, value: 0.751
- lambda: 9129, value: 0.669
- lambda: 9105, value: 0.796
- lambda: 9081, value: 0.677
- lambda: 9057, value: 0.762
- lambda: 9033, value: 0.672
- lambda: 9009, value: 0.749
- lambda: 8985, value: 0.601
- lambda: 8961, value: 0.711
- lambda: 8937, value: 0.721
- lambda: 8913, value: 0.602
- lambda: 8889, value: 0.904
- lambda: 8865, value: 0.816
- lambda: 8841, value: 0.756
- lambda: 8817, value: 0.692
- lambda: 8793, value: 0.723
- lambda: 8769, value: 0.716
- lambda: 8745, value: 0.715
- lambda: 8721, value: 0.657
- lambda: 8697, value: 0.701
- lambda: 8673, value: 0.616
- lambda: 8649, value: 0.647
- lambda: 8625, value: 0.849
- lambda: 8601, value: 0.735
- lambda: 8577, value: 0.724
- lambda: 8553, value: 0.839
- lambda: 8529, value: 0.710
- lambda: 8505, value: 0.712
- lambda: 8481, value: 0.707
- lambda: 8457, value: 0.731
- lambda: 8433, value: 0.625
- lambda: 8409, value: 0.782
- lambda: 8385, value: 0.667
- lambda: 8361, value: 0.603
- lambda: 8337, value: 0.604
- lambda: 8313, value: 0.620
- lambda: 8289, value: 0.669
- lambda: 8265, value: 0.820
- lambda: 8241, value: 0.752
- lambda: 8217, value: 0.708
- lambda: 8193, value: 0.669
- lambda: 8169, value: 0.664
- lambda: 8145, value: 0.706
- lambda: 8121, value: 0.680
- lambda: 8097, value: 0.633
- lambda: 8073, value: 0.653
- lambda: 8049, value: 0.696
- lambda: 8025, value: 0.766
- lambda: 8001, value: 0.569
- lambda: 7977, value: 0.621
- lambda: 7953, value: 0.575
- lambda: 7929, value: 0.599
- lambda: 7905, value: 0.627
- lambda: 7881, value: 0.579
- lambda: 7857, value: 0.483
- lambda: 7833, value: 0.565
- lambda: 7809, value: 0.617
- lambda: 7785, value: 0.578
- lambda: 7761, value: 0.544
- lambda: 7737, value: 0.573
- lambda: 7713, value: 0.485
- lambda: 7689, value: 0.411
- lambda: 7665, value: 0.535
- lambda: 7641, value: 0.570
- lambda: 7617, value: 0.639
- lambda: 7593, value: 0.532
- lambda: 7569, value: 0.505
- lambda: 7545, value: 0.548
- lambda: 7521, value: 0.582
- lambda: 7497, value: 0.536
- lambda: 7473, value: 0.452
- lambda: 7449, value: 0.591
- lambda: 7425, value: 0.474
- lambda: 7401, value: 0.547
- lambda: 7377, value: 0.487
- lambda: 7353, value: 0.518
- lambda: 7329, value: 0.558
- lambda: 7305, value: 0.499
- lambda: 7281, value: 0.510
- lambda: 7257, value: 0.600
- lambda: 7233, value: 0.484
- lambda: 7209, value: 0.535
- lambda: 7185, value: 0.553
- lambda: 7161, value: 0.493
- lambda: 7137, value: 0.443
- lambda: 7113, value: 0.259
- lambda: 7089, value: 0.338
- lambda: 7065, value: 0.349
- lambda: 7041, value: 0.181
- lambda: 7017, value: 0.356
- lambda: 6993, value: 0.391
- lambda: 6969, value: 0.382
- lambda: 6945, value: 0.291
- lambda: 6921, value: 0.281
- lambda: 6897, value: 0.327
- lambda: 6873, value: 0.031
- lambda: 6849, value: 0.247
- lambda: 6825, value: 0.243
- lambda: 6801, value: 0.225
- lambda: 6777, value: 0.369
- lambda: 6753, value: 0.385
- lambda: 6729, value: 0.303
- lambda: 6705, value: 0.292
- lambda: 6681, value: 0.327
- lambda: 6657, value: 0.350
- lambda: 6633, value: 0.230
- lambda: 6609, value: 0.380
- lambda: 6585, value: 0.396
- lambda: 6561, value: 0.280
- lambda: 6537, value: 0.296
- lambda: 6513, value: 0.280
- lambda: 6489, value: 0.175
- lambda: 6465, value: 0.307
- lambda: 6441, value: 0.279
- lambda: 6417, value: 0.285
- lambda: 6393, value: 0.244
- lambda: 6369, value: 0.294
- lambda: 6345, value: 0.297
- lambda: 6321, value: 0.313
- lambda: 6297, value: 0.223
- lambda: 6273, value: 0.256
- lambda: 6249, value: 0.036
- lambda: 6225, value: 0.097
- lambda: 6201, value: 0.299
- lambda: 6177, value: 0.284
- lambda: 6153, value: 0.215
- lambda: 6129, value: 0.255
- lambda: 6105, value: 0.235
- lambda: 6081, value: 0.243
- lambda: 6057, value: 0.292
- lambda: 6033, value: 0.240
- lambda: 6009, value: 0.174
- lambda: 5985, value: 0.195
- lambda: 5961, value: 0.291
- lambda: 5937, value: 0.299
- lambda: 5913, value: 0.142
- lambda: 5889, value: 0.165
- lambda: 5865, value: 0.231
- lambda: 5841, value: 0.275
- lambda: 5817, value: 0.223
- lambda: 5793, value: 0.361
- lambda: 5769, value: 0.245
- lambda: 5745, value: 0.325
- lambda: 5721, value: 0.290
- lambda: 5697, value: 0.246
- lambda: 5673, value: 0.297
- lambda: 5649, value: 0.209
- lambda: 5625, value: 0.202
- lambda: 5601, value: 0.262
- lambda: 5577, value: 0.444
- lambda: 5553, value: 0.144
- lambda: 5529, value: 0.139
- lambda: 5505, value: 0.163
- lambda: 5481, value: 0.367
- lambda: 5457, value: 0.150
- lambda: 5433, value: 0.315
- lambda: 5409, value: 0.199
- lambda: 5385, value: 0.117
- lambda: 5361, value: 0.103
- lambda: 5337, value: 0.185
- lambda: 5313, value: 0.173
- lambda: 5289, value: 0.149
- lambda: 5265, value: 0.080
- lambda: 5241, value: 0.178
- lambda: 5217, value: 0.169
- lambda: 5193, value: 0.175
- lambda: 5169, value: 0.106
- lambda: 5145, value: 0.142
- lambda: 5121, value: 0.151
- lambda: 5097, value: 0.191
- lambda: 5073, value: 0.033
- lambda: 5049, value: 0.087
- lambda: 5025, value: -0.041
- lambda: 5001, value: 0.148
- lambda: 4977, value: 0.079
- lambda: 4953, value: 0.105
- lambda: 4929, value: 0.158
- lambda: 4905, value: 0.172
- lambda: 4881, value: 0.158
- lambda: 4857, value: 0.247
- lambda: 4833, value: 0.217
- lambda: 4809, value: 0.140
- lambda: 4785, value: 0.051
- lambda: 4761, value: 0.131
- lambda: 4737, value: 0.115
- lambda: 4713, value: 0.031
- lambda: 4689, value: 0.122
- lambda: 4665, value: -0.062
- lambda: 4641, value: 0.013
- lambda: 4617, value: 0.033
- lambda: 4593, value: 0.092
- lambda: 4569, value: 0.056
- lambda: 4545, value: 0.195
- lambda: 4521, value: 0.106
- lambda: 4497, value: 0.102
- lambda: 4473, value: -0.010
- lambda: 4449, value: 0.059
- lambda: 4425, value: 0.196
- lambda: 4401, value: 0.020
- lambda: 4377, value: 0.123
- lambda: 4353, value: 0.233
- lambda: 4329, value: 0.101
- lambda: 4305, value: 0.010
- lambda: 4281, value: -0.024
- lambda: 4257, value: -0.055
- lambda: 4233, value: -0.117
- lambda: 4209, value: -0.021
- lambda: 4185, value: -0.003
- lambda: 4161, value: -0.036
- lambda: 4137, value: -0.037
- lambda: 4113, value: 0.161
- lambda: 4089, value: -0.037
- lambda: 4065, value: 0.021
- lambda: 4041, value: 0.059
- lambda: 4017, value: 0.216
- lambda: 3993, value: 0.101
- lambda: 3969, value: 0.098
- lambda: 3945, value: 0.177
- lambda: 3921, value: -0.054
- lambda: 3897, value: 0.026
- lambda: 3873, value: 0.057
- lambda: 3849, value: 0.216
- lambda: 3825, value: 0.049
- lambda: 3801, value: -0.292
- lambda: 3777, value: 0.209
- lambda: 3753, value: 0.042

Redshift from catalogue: 0.790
